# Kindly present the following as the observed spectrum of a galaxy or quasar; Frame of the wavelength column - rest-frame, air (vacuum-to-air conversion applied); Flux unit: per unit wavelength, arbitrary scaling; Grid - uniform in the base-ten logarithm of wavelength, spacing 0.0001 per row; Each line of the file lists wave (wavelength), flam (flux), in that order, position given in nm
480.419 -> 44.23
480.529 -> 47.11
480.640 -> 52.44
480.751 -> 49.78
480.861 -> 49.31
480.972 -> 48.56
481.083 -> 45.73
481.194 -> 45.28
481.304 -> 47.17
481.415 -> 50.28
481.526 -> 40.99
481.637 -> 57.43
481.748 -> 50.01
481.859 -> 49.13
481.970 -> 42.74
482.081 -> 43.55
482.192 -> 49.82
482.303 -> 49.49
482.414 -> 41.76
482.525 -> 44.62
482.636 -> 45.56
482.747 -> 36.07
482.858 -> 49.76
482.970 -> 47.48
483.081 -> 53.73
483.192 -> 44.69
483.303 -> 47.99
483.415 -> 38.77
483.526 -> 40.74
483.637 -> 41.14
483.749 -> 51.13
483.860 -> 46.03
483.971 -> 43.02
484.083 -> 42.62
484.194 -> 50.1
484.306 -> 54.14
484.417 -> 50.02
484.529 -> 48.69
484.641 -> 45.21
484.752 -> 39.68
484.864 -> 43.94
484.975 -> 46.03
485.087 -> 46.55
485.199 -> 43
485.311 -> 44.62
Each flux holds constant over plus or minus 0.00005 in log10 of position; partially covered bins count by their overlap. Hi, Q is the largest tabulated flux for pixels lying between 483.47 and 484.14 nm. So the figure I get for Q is 51.13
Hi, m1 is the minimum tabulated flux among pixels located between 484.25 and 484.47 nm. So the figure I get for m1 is 50.02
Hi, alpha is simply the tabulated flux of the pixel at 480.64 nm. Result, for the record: 52.44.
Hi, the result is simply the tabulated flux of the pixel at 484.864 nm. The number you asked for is 43.94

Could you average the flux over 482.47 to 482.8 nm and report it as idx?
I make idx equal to 42.2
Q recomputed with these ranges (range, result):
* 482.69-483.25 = 53.73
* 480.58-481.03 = 52.44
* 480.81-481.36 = 49.31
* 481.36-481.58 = 50.28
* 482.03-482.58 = 49.82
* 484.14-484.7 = 54.14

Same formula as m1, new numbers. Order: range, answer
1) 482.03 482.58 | 41.76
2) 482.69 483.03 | 36.07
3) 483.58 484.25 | 41.14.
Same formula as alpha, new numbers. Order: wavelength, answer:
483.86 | 46.03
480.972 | 48.56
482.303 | 49.49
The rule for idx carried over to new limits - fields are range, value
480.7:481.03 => 49.2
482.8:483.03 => 48.5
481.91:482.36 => 46.4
